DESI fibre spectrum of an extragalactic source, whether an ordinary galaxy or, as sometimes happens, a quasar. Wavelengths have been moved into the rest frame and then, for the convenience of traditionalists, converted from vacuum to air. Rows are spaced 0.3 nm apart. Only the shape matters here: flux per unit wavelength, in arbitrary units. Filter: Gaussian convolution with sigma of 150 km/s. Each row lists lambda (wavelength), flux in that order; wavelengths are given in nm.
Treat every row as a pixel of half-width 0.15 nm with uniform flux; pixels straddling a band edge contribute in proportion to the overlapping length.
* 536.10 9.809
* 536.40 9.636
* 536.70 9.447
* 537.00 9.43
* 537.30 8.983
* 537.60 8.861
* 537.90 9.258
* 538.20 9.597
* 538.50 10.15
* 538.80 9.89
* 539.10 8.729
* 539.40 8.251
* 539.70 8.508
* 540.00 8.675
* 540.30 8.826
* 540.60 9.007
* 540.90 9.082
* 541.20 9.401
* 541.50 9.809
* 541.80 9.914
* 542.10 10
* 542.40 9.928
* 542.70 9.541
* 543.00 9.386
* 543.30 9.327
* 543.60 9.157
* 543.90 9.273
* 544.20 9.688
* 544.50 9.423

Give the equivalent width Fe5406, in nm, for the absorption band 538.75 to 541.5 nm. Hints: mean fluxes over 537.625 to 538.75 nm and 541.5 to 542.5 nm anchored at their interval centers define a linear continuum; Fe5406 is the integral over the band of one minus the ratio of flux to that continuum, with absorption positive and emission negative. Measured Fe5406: 0.232 nm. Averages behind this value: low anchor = 9.6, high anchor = 9.93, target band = 8.94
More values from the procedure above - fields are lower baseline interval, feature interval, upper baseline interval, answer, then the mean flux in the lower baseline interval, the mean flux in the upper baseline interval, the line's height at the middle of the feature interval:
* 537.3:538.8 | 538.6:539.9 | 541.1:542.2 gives 0.09 nm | 9.46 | 9.79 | 9.57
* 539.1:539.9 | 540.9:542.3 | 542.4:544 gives -0.11 nm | 8.46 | 9.39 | 8.99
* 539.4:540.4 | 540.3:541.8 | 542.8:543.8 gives -0.08 nm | 8.6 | 9.3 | 8.84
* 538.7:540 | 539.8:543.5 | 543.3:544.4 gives -0.13 nm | 8.78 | 9.37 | 9.08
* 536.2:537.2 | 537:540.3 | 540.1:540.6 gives 0.02 nm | 9.49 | 8.87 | 9.16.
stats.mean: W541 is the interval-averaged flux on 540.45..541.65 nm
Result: 9.32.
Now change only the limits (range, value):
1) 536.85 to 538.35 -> 9.23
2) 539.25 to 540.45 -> 8.56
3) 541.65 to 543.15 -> 9.75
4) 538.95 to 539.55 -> 8.49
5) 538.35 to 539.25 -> 9.59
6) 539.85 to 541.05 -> 8.9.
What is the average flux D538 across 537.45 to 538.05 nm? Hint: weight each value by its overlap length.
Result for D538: 9.06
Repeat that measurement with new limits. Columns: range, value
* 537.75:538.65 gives 9.67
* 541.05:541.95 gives 9.71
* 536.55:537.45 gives 9.29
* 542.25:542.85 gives 9.73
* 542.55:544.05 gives 9.34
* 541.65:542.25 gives 9.96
